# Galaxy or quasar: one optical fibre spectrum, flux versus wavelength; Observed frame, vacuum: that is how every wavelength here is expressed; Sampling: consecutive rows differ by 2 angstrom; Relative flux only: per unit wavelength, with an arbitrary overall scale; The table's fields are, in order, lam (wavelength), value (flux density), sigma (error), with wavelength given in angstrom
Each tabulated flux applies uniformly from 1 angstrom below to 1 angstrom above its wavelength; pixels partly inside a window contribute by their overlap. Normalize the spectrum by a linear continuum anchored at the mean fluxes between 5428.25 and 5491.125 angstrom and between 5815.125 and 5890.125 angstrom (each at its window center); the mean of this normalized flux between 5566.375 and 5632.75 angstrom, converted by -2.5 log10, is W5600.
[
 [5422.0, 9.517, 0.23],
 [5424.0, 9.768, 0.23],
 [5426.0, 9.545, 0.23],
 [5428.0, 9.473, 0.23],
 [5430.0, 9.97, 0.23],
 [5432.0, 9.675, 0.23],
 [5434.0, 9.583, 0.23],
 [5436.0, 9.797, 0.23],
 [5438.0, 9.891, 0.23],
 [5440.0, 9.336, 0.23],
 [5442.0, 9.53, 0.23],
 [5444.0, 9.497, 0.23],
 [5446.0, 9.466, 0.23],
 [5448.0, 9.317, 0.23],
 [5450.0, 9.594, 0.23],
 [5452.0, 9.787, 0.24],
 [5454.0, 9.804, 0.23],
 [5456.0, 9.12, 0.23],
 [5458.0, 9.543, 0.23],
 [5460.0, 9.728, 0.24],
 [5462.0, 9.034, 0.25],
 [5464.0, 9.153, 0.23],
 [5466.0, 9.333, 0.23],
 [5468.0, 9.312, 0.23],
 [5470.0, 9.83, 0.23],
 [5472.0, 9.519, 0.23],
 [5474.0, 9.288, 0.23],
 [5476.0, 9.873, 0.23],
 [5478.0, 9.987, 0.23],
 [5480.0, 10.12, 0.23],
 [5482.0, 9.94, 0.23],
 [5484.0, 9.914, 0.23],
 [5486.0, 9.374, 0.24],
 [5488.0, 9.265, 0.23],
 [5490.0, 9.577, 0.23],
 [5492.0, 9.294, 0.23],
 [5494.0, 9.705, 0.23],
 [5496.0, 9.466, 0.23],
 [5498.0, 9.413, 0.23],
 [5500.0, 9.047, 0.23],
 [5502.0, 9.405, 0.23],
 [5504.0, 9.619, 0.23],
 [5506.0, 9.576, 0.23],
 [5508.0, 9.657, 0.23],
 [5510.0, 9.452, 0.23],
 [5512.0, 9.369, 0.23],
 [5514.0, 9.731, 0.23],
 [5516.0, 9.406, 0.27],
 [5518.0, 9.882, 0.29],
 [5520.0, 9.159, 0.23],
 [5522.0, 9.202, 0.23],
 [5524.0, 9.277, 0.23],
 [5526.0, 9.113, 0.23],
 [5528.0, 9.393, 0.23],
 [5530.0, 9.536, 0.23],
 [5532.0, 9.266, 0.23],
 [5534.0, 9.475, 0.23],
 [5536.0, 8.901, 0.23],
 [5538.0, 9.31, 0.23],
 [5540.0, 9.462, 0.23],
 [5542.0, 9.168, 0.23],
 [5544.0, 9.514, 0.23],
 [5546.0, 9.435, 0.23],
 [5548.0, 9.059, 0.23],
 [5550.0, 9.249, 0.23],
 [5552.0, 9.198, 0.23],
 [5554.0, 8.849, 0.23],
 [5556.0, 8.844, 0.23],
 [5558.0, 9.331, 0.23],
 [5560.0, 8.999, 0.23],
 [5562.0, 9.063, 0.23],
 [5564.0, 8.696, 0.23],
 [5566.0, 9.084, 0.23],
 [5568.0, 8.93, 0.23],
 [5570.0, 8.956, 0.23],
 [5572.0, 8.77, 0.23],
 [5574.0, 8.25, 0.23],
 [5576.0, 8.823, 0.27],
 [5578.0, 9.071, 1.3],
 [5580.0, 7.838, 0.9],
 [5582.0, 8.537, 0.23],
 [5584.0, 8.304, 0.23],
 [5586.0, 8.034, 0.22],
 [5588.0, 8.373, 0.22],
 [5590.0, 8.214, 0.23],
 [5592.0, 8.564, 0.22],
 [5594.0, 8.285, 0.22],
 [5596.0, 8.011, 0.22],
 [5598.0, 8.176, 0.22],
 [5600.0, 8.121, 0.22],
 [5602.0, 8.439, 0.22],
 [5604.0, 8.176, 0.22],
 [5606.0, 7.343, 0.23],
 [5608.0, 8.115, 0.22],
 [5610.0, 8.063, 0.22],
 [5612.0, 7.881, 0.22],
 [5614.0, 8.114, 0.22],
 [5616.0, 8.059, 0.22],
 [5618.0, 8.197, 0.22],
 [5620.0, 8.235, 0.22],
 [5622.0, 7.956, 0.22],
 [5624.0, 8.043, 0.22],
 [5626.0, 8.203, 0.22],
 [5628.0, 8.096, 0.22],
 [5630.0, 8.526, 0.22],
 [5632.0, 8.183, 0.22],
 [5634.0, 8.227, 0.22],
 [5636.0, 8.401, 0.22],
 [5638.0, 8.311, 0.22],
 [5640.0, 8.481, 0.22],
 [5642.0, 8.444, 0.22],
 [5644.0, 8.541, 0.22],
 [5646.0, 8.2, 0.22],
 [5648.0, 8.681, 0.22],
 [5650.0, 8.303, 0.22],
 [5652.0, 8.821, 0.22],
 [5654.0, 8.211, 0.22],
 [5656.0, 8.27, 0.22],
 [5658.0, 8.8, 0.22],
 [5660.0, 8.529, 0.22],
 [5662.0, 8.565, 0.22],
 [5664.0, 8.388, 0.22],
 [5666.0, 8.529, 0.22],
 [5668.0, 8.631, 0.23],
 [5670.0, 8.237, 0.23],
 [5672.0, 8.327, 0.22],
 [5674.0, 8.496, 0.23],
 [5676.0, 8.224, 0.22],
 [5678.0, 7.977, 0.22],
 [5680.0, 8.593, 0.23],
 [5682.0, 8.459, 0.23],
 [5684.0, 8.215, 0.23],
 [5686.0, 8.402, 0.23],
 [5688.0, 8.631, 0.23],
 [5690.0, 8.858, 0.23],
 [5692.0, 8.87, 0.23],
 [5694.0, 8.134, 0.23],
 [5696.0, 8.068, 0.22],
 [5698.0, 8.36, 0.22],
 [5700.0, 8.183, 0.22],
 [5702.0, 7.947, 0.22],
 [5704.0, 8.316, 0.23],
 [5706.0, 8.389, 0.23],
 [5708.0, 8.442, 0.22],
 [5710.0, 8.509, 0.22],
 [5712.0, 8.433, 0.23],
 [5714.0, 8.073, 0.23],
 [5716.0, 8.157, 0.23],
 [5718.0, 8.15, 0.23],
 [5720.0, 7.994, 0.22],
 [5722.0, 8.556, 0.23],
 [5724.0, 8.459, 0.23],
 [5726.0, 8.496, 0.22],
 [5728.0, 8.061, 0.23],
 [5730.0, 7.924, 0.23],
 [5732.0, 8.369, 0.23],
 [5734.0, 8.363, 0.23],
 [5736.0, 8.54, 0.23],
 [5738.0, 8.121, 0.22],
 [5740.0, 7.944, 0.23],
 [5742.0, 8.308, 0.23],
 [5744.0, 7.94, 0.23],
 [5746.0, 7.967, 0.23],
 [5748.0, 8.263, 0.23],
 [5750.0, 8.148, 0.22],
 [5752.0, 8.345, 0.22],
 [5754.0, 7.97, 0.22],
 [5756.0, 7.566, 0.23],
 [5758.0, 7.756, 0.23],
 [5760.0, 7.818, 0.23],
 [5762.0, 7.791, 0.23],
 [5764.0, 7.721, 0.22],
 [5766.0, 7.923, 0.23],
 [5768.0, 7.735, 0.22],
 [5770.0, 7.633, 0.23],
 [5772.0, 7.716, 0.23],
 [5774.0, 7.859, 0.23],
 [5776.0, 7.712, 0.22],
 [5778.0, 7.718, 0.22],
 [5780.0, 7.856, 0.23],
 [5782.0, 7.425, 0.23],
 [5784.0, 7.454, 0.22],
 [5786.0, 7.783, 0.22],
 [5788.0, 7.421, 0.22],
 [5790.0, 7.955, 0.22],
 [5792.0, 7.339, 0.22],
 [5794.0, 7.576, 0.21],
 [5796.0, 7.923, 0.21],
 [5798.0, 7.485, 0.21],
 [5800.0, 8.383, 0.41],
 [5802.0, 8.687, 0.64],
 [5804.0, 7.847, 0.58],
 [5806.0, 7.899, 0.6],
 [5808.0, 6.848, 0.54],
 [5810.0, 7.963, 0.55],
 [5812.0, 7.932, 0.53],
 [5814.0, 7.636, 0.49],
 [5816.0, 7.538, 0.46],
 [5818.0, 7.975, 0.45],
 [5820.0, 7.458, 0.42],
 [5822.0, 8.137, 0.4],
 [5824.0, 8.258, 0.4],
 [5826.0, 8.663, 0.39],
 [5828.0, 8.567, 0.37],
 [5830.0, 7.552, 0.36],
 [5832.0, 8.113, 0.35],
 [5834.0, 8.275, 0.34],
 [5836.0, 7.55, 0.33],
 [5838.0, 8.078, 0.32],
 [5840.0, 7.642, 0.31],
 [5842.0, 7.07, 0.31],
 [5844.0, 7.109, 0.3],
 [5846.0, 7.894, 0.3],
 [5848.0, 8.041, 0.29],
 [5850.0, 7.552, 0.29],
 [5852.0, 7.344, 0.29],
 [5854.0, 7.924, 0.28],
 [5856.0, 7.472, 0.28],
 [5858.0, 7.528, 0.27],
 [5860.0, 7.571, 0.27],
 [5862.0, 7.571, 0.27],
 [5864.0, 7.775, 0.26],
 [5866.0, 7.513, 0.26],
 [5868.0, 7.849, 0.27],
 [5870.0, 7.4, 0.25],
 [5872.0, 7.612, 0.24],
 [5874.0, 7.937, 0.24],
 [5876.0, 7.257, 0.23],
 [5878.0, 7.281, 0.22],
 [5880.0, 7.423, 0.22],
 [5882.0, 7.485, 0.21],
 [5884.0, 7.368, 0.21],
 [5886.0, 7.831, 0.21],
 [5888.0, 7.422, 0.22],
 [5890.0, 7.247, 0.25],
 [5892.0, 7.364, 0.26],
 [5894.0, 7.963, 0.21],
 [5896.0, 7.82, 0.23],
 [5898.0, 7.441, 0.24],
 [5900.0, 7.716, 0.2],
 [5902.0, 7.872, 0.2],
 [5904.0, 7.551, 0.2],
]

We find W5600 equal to 0.08 mag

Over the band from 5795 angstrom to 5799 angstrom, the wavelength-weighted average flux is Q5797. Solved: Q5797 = 7.7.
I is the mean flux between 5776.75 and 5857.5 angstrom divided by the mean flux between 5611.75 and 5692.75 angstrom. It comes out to 0.93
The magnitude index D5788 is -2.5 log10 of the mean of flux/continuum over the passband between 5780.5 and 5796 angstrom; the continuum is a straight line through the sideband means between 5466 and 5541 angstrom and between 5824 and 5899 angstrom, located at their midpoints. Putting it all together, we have 0.06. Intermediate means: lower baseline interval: 9.49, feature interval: 7.6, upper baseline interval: 7.67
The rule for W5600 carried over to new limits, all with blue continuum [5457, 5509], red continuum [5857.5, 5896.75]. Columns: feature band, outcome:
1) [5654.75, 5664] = 0.017 mag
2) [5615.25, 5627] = 0.093 mag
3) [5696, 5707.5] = 0.027 mag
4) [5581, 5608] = 0.099 mag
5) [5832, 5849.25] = 0.002 mag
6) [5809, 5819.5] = 0.012 mag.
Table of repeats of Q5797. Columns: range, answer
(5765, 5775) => 7.77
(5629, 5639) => 8.33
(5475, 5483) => 9.98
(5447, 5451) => 9.46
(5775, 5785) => 7.63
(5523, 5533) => 9.32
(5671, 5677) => 8.35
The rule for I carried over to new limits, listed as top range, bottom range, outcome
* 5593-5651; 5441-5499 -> 0.86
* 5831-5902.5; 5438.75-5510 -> 0.80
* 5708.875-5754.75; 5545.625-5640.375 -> 0.97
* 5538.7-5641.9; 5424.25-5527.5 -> 0.89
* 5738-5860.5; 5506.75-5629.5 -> 0.89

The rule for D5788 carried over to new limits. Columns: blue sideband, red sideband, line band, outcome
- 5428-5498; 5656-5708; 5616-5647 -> 0.053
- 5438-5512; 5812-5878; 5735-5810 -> 0.033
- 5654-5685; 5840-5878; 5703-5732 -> -0.012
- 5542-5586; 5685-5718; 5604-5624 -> 0.089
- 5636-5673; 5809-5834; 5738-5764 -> 0.028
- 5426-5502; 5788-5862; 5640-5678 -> 0.020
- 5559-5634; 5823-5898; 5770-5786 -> 0.029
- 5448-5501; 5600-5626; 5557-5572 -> -0.051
